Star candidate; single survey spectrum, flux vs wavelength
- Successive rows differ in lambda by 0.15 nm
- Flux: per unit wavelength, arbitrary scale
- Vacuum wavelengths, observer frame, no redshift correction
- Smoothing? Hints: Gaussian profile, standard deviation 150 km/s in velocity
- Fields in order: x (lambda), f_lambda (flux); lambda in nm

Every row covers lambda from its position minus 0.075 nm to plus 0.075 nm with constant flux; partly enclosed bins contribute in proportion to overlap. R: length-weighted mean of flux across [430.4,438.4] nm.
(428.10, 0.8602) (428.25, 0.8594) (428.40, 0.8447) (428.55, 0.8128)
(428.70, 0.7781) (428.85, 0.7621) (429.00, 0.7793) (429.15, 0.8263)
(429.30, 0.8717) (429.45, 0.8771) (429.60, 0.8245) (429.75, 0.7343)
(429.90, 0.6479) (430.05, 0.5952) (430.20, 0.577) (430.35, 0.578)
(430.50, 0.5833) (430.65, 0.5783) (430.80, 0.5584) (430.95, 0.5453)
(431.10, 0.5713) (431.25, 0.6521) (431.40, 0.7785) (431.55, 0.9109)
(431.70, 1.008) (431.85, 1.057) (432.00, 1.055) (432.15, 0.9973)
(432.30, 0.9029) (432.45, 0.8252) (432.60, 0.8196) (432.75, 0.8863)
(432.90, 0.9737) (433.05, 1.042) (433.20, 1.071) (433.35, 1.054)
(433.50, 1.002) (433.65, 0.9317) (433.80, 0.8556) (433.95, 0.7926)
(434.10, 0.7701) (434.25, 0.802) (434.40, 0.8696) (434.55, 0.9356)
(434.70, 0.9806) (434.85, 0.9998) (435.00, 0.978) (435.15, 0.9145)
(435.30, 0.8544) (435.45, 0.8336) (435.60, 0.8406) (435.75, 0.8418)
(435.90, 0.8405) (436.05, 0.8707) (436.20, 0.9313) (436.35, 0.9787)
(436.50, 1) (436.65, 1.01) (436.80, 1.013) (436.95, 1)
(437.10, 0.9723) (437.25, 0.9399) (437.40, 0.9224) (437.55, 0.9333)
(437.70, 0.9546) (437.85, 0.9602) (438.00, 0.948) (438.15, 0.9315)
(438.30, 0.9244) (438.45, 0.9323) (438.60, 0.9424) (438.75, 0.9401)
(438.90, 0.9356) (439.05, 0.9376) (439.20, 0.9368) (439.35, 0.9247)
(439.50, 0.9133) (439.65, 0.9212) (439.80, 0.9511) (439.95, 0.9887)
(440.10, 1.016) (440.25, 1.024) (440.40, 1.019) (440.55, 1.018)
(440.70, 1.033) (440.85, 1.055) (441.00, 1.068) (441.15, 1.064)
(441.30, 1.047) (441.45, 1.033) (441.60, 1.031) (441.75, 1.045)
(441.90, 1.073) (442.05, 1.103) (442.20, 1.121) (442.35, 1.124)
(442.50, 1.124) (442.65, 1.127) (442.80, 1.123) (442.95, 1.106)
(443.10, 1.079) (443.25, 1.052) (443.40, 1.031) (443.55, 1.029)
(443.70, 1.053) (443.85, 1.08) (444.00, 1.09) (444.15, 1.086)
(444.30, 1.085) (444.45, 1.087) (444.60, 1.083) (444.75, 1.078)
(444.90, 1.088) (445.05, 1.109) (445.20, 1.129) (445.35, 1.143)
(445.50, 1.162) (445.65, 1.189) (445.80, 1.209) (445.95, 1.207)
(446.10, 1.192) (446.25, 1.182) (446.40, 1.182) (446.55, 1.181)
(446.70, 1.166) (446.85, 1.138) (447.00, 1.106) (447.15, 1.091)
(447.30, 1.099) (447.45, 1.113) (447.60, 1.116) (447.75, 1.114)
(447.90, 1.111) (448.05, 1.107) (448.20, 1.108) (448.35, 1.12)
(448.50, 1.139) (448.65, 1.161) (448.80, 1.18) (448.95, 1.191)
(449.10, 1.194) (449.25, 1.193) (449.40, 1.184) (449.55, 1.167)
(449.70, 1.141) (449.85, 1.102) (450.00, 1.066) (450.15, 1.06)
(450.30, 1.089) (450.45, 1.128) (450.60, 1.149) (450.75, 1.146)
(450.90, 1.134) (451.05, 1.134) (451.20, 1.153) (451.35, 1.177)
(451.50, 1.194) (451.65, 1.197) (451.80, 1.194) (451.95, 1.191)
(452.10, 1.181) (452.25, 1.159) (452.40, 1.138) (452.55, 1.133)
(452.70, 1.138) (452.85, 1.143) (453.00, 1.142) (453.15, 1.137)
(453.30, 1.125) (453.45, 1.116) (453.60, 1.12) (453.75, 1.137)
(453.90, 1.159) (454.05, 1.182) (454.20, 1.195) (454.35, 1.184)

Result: 0.89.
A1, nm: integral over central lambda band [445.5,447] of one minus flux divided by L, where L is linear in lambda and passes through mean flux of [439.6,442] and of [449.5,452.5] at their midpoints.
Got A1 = -0.12 nm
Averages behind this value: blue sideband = 1.03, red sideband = 1.14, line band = 1.18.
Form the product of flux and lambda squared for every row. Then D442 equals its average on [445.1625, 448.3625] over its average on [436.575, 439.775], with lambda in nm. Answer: 1.26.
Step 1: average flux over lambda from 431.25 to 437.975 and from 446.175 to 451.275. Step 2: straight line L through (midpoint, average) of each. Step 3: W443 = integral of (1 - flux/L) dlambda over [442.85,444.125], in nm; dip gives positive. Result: -0.01 nm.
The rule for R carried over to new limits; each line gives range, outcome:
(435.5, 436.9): 0.925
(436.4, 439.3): 0.954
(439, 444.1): 1.04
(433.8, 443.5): 0.974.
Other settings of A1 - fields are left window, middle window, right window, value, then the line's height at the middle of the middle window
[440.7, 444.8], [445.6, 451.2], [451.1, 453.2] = -0.08 nm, 1.13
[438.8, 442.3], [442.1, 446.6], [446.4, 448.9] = -0.18 nm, 1.08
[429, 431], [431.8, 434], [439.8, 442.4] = -0.50 nm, 0.778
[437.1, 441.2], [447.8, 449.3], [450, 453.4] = -0.07 nm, 1.1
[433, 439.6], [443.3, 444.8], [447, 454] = -0.04 nm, 1.05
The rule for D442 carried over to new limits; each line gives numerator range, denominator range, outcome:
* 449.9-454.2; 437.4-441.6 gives 1.24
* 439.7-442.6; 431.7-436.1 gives 1.18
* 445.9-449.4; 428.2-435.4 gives 1.48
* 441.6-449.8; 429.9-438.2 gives 1.36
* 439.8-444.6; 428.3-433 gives 1.43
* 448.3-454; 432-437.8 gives 1.33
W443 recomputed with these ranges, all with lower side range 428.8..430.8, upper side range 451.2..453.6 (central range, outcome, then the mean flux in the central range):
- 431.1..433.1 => -0.40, 0.902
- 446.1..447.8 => -0.15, 1.14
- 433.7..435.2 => -0.17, 0.89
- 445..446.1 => -0.16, 1.17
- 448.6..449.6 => -0.08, 1.18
